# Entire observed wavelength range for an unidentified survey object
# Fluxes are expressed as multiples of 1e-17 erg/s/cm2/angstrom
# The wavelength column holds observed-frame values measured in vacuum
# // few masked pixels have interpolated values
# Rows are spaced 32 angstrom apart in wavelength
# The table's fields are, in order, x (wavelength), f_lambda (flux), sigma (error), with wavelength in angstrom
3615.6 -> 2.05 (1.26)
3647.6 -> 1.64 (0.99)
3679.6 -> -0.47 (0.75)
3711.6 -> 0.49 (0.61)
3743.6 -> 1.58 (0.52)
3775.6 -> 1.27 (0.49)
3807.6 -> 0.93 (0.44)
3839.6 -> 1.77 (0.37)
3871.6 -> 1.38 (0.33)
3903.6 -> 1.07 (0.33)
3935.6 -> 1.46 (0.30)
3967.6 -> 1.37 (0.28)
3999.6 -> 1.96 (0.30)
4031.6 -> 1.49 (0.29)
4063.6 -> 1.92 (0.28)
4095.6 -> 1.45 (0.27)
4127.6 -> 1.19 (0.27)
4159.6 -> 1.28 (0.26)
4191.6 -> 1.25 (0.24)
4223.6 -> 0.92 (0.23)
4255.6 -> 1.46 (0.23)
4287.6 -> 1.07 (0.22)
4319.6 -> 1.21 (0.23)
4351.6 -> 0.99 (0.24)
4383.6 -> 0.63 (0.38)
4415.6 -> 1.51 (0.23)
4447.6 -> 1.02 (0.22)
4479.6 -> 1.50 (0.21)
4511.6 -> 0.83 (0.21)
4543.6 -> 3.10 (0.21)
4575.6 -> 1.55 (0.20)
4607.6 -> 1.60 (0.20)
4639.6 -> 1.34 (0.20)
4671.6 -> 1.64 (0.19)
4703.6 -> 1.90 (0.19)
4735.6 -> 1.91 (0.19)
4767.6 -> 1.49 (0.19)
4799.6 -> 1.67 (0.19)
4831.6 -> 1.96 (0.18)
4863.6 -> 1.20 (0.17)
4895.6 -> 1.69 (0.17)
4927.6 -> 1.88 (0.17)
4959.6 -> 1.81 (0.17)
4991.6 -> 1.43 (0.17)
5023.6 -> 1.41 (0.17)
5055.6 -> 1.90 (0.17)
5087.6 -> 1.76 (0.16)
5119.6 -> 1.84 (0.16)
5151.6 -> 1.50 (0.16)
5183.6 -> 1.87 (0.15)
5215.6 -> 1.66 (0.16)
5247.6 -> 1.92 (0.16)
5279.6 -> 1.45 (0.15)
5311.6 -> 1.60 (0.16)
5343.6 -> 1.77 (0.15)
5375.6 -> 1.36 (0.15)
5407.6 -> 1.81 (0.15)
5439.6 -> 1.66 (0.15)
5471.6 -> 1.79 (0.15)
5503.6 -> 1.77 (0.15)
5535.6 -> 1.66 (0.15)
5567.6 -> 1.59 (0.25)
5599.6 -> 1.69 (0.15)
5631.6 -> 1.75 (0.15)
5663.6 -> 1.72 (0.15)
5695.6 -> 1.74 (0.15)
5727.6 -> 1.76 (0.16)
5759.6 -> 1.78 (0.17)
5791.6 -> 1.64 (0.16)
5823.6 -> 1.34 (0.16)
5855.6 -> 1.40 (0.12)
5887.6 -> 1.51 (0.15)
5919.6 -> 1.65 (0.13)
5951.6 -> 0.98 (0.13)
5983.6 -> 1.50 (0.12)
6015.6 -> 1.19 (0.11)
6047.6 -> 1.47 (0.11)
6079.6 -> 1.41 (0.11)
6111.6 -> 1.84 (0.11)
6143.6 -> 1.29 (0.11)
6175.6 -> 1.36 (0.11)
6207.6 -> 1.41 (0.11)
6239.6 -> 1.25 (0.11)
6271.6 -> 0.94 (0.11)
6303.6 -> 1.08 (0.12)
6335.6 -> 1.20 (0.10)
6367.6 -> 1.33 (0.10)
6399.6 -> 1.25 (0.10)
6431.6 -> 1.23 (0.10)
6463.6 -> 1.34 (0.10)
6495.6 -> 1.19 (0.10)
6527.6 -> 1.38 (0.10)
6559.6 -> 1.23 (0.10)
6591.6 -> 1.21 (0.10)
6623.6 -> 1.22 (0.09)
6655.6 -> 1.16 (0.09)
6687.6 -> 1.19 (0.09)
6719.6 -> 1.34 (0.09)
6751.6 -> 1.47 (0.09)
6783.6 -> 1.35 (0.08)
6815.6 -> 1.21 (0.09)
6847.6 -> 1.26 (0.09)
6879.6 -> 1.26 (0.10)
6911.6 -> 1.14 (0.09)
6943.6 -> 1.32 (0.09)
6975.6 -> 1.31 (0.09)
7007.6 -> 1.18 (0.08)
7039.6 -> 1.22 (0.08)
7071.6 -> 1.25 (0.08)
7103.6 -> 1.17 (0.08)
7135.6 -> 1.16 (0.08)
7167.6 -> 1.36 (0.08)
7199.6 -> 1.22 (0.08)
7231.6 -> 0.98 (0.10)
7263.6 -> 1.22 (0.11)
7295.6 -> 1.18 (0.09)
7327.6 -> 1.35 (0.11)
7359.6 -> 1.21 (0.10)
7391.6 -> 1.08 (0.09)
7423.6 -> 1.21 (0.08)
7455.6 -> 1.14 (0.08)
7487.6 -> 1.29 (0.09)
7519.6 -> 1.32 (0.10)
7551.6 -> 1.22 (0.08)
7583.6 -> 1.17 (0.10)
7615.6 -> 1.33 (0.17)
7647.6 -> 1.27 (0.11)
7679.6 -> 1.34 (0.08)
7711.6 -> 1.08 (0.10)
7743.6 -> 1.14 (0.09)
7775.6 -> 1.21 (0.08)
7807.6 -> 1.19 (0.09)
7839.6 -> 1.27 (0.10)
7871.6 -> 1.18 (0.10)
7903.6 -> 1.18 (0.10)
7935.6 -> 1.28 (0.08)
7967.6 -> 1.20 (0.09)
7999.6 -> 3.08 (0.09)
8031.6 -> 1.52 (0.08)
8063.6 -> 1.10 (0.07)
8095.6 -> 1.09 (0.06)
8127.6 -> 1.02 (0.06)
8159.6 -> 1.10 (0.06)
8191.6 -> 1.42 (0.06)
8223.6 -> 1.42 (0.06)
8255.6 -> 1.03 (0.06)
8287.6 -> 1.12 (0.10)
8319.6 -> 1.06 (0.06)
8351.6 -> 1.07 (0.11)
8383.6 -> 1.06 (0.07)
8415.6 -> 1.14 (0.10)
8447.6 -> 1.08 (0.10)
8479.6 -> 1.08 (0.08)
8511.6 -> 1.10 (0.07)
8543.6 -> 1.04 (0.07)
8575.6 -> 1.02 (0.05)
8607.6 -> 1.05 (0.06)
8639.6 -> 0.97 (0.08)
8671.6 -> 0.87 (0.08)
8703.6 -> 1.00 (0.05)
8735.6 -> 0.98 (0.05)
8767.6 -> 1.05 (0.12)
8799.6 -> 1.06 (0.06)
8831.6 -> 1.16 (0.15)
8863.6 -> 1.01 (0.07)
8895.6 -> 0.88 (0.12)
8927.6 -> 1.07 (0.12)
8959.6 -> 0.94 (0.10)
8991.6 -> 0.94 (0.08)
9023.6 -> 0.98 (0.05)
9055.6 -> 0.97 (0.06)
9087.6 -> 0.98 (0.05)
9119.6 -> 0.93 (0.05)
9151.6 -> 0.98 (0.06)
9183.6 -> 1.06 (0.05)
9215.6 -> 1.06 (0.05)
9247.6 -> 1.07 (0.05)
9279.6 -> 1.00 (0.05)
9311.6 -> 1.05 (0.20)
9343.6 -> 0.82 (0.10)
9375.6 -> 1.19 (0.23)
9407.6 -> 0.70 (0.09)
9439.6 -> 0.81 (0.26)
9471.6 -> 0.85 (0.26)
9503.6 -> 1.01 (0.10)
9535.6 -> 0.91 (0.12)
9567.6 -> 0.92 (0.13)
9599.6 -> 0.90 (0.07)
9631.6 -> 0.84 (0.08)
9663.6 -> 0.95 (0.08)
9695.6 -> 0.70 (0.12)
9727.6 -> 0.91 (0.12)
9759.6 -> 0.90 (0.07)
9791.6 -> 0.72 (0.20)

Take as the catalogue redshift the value 0.22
